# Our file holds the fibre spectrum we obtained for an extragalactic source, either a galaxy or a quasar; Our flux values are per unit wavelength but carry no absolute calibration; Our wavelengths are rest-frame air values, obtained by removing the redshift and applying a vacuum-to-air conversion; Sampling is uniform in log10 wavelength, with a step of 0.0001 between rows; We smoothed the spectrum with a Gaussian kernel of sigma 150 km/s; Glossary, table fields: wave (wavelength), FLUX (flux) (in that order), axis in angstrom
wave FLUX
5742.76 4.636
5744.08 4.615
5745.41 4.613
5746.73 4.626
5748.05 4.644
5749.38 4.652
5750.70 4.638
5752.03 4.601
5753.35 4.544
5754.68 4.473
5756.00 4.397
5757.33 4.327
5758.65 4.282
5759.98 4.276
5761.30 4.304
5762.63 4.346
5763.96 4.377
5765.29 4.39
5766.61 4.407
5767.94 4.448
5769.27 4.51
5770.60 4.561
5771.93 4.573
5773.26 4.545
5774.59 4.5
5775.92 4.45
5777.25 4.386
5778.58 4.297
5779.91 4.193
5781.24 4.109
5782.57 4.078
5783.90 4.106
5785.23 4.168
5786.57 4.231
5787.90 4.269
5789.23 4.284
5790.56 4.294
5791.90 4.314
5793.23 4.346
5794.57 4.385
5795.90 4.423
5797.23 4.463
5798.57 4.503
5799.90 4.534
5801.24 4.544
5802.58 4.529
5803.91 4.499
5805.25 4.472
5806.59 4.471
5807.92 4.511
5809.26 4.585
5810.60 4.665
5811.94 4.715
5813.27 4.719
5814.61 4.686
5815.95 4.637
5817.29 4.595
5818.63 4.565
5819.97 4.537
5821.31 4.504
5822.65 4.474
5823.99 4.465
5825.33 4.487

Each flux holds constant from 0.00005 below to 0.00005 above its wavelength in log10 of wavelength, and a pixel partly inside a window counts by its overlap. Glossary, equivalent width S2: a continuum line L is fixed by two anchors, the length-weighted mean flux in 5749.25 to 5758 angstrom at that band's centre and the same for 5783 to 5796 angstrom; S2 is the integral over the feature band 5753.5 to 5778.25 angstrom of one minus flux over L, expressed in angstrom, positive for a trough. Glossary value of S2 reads 0.05 angstrom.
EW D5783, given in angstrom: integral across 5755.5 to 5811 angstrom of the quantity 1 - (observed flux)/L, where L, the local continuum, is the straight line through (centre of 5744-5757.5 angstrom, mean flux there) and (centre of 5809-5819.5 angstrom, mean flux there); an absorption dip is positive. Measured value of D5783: 2.6 angstrom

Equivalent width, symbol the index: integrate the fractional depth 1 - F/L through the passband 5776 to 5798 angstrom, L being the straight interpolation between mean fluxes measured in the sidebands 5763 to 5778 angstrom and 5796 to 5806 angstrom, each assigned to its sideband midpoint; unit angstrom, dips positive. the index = 1.0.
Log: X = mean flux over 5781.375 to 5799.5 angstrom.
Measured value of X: 4.3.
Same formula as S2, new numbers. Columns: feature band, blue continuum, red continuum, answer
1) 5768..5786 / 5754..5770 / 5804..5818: 0.4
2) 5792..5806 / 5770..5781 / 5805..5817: 0.3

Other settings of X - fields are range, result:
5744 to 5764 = 4.48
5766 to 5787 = 4.35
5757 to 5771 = 4.38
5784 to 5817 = 4.46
